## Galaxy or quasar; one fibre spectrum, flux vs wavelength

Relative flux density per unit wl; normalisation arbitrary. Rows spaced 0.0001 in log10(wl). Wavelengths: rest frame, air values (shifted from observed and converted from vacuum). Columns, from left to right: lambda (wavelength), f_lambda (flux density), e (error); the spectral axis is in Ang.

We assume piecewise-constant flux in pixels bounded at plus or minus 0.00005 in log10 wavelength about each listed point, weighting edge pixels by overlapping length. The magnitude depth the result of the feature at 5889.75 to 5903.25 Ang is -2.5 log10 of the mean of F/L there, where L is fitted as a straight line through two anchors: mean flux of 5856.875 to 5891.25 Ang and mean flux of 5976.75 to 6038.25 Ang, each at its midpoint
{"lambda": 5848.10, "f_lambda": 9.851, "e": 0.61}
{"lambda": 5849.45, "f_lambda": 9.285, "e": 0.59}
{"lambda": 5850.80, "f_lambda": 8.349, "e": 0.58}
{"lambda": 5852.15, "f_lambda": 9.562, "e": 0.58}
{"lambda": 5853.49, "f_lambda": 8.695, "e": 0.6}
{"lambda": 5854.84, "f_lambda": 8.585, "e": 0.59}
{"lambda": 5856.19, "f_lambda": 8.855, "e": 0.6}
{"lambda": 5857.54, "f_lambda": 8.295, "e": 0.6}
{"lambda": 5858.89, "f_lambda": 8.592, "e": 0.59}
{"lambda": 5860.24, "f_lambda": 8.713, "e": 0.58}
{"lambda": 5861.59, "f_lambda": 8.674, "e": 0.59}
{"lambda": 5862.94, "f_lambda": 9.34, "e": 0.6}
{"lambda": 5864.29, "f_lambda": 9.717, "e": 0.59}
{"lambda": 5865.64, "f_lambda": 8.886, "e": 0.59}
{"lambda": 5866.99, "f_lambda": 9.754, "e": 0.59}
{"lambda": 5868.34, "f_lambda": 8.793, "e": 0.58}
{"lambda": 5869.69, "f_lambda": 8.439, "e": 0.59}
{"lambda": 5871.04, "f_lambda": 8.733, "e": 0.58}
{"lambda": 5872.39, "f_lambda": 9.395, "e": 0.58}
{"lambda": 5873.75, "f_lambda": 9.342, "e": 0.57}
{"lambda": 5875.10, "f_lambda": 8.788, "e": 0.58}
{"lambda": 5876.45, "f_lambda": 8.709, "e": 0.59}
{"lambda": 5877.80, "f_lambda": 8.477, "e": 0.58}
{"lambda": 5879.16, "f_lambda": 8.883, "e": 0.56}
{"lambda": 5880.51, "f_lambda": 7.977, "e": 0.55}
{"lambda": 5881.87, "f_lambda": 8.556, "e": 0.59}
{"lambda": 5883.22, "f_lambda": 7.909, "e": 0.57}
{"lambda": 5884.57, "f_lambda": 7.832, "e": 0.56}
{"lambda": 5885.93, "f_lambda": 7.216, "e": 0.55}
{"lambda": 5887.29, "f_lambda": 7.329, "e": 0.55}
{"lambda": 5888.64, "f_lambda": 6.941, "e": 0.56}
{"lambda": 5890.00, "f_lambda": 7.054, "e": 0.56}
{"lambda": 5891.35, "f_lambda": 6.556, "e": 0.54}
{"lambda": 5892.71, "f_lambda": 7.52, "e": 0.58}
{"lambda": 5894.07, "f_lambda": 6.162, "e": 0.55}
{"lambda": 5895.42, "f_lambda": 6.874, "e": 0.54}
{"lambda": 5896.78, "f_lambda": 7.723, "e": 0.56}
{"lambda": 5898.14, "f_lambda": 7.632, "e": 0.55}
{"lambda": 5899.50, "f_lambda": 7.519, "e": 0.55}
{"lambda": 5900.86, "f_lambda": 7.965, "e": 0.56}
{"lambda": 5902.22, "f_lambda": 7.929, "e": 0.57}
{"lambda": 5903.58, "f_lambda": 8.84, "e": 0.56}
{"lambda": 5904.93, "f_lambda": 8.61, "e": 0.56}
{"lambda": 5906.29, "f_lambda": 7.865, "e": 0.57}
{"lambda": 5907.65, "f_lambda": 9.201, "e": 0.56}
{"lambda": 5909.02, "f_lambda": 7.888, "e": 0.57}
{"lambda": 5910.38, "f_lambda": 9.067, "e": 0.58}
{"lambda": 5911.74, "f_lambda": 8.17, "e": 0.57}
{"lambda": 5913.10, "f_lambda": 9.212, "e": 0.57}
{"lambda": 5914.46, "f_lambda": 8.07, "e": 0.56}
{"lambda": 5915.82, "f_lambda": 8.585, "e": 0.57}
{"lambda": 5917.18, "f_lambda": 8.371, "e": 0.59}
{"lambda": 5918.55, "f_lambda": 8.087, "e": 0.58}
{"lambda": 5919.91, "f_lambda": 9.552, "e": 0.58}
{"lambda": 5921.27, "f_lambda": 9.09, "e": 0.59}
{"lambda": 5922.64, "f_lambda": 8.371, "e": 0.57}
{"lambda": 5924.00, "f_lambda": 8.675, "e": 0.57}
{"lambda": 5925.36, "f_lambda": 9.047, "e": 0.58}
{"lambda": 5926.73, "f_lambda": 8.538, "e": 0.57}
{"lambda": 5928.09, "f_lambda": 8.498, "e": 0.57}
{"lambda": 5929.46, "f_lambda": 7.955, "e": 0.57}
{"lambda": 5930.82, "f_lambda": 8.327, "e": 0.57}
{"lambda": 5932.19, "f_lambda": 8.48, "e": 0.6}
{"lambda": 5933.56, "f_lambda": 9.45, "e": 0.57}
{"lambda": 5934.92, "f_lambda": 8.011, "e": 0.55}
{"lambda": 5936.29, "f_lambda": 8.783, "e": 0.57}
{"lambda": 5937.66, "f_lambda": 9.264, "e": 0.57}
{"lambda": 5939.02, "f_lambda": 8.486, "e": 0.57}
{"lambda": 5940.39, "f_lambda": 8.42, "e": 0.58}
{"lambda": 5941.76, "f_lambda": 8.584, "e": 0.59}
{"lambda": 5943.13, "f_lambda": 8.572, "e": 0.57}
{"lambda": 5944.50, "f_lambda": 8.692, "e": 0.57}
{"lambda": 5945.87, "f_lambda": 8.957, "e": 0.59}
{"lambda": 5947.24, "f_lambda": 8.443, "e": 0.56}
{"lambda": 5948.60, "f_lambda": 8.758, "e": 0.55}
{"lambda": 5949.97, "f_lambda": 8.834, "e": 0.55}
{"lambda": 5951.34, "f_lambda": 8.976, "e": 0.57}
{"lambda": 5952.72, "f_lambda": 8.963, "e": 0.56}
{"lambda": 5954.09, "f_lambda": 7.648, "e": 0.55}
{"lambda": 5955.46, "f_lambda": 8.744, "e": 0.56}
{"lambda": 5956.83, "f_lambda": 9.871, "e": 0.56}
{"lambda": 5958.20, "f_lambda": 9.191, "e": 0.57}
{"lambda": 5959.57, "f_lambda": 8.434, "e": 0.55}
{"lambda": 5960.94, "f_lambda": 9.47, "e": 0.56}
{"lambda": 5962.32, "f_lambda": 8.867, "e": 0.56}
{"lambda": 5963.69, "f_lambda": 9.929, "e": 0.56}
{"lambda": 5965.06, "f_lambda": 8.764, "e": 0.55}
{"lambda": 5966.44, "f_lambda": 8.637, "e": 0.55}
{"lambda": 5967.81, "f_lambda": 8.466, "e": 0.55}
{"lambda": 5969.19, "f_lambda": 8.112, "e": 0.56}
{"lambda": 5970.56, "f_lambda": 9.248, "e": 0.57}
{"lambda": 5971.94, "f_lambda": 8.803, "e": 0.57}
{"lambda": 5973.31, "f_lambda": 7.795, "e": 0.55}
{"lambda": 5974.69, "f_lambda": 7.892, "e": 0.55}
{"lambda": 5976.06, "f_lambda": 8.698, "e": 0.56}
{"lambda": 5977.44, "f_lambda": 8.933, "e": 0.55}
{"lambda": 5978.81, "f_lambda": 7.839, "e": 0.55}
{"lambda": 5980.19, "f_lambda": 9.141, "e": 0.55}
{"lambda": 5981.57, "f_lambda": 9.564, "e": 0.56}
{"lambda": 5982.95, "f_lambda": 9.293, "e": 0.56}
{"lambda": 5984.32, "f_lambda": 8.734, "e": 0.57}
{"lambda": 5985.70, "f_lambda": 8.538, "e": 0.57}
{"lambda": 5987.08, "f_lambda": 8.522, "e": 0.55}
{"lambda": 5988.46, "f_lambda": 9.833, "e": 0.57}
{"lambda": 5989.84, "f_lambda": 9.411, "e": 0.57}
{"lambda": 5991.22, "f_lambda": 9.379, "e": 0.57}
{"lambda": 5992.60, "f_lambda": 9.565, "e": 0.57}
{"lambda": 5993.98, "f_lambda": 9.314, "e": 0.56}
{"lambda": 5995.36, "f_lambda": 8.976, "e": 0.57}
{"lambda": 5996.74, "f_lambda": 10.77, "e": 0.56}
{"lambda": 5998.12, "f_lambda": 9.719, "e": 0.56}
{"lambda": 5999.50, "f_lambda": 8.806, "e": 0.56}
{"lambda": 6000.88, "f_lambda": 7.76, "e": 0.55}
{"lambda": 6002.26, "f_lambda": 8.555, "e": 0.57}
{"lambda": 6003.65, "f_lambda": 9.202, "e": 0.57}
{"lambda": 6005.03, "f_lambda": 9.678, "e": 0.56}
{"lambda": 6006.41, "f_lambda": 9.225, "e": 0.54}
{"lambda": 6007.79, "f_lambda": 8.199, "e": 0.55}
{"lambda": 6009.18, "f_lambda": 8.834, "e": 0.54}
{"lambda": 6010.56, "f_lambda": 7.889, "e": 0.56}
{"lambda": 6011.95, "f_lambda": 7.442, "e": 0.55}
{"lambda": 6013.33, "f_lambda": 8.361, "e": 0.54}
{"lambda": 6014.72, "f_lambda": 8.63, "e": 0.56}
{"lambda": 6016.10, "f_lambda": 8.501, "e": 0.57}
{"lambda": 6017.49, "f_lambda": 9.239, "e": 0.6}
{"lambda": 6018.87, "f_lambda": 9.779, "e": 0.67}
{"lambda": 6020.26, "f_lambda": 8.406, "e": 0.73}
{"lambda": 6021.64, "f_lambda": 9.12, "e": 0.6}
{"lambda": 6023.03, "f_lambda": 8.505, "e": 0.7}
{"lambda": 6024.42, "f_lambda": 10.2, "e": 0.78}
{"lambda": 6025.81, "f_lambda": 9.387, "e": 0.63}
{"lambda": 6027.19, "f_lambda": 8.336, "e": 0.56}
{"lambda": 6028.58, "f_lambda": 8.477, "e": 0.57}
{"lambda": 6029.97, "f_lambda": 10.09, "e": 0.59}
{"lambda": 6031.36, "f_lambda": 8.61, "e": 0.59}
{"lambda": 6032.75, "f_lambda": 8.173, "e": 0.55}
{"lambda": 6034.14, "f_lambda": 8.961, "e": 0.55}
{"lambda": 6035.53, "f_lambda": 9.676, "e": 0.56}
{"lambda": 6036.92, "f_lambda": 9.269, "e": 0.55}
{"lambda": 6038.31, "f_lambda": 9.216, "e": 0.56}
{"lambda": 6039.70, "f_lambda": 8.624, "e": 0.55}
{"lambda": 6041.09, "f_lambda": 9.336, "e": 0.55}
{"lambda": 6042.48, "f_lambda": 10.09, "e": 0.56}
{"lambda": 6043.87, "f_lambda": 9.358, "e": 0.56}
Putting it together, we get 0.17 mag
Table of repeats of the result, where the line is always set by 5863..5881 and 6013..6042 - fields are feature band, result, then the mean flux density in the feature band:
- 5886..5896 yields 0.276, 6.94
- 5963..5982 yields 0.036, 8.69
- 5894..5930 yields 0.081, 8.32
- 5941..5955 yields 0.041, 8.64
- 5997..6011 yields 0.016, 8.87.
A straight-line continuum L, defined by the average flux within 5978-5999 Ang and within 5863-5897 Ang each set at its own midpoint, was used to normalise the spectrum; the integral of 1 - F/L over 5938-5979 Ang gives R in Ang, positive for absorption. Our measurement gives 1.0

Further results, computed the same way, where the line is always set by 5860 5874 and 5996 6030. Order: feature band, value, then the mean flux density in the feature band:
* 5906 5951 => 1.9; 8.62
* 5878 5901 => 3.9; 7.52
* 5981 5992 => -0.3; 9.16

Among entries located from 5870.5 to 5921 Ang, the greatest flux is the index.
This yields 9.552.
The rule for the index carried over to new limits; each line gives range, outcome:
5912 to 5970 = 9.929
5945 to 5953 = 8.976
